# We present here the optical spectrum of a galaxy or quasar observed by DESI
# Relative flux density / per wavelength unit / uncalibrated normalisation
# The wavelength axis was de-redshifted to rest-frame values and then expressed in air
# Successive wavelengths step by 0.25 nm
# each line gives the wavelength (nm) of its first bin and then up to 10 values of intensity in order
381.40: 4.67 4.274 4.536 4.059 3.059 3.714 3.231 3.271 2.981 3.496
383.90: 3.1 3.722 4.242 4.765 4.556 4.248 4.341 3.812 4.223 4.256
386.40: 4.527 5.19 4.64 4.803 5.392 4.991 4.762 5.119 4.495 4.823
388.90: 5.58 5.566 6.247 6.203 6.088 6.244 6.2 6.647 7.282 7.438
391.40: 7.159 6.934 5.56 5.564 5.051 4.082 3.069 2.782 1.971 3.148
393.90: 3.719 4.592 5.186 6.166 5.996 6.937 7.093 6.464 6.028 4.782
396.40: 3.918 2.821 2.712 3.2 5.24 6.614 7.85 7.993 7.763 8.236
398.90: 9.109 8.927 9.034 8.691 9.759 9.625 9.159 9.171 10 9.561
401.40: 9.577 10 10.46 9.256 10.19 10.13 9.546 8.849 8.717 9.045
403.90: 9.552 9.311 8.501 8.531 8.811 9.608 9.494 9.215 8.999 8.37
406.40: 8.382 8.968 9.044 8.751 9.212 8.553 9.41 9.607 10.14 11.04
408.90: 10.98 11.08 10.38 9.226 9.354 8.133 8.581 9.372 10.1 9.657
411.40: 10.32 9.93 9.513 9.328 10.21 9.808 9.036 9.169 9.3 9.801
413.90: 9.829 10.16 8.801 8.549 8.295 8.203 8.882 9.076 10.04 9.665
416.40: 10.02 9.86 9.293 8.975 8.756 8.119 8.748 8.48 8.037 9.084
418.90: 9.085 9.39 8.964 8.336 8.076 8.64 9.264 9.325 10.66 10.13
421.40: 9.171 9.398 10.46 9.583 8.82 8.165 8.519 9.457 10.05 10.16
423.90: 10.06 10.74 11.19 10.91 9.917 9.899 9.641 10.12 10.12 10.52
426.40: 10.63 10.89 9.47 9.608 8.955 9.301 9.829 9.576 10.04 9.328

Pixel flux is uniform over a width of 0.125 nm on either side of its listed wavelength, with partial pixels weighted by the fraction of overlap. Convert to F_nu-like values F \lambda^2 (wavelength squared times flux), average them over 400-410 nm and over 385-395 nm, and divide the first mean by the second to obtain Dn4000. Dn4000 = 2.0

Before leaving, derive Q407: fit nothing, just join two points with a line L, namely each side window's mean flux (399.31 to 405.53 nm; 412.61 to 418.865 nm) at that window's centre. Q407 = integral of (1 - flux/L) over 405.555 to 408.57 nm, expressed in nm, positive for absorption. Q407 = 0.07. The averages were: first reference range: 9.38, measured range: 9.08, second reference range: 9.11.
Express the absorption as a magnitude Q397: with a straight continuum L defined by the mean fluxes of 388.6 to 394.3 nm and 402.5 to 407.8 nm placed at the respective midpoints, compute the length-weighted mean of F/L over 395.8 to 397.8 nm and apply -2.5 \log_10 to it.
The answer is 0.46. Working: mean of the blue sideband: 5.31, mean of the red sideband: 9.04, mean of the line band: 4.44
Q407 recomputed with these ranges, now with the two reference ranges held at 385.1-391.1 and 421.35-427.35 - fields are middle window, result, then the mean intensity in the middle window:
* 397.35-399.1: -0.30 nm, 7.7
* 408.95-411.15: -0.41 nm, 9.59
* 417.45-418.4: 0.07 nm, 8.42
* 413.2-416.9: -0.26 nm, 9.32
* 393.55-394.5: 0.30 nm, 4.16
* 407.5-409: -0.40 nm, 9.93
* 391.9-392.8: 0.14 nm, 4.94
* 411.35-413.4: -0.31 nm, 9.62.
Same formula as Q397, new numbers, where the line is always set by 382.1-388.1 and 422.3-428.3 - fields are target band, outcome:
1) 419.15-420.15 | 0.06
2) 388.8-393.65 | -0.11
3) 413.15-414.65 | -0.15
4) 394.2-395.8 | -0.12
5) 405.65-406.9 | -0.22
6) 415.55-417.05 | -0.13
